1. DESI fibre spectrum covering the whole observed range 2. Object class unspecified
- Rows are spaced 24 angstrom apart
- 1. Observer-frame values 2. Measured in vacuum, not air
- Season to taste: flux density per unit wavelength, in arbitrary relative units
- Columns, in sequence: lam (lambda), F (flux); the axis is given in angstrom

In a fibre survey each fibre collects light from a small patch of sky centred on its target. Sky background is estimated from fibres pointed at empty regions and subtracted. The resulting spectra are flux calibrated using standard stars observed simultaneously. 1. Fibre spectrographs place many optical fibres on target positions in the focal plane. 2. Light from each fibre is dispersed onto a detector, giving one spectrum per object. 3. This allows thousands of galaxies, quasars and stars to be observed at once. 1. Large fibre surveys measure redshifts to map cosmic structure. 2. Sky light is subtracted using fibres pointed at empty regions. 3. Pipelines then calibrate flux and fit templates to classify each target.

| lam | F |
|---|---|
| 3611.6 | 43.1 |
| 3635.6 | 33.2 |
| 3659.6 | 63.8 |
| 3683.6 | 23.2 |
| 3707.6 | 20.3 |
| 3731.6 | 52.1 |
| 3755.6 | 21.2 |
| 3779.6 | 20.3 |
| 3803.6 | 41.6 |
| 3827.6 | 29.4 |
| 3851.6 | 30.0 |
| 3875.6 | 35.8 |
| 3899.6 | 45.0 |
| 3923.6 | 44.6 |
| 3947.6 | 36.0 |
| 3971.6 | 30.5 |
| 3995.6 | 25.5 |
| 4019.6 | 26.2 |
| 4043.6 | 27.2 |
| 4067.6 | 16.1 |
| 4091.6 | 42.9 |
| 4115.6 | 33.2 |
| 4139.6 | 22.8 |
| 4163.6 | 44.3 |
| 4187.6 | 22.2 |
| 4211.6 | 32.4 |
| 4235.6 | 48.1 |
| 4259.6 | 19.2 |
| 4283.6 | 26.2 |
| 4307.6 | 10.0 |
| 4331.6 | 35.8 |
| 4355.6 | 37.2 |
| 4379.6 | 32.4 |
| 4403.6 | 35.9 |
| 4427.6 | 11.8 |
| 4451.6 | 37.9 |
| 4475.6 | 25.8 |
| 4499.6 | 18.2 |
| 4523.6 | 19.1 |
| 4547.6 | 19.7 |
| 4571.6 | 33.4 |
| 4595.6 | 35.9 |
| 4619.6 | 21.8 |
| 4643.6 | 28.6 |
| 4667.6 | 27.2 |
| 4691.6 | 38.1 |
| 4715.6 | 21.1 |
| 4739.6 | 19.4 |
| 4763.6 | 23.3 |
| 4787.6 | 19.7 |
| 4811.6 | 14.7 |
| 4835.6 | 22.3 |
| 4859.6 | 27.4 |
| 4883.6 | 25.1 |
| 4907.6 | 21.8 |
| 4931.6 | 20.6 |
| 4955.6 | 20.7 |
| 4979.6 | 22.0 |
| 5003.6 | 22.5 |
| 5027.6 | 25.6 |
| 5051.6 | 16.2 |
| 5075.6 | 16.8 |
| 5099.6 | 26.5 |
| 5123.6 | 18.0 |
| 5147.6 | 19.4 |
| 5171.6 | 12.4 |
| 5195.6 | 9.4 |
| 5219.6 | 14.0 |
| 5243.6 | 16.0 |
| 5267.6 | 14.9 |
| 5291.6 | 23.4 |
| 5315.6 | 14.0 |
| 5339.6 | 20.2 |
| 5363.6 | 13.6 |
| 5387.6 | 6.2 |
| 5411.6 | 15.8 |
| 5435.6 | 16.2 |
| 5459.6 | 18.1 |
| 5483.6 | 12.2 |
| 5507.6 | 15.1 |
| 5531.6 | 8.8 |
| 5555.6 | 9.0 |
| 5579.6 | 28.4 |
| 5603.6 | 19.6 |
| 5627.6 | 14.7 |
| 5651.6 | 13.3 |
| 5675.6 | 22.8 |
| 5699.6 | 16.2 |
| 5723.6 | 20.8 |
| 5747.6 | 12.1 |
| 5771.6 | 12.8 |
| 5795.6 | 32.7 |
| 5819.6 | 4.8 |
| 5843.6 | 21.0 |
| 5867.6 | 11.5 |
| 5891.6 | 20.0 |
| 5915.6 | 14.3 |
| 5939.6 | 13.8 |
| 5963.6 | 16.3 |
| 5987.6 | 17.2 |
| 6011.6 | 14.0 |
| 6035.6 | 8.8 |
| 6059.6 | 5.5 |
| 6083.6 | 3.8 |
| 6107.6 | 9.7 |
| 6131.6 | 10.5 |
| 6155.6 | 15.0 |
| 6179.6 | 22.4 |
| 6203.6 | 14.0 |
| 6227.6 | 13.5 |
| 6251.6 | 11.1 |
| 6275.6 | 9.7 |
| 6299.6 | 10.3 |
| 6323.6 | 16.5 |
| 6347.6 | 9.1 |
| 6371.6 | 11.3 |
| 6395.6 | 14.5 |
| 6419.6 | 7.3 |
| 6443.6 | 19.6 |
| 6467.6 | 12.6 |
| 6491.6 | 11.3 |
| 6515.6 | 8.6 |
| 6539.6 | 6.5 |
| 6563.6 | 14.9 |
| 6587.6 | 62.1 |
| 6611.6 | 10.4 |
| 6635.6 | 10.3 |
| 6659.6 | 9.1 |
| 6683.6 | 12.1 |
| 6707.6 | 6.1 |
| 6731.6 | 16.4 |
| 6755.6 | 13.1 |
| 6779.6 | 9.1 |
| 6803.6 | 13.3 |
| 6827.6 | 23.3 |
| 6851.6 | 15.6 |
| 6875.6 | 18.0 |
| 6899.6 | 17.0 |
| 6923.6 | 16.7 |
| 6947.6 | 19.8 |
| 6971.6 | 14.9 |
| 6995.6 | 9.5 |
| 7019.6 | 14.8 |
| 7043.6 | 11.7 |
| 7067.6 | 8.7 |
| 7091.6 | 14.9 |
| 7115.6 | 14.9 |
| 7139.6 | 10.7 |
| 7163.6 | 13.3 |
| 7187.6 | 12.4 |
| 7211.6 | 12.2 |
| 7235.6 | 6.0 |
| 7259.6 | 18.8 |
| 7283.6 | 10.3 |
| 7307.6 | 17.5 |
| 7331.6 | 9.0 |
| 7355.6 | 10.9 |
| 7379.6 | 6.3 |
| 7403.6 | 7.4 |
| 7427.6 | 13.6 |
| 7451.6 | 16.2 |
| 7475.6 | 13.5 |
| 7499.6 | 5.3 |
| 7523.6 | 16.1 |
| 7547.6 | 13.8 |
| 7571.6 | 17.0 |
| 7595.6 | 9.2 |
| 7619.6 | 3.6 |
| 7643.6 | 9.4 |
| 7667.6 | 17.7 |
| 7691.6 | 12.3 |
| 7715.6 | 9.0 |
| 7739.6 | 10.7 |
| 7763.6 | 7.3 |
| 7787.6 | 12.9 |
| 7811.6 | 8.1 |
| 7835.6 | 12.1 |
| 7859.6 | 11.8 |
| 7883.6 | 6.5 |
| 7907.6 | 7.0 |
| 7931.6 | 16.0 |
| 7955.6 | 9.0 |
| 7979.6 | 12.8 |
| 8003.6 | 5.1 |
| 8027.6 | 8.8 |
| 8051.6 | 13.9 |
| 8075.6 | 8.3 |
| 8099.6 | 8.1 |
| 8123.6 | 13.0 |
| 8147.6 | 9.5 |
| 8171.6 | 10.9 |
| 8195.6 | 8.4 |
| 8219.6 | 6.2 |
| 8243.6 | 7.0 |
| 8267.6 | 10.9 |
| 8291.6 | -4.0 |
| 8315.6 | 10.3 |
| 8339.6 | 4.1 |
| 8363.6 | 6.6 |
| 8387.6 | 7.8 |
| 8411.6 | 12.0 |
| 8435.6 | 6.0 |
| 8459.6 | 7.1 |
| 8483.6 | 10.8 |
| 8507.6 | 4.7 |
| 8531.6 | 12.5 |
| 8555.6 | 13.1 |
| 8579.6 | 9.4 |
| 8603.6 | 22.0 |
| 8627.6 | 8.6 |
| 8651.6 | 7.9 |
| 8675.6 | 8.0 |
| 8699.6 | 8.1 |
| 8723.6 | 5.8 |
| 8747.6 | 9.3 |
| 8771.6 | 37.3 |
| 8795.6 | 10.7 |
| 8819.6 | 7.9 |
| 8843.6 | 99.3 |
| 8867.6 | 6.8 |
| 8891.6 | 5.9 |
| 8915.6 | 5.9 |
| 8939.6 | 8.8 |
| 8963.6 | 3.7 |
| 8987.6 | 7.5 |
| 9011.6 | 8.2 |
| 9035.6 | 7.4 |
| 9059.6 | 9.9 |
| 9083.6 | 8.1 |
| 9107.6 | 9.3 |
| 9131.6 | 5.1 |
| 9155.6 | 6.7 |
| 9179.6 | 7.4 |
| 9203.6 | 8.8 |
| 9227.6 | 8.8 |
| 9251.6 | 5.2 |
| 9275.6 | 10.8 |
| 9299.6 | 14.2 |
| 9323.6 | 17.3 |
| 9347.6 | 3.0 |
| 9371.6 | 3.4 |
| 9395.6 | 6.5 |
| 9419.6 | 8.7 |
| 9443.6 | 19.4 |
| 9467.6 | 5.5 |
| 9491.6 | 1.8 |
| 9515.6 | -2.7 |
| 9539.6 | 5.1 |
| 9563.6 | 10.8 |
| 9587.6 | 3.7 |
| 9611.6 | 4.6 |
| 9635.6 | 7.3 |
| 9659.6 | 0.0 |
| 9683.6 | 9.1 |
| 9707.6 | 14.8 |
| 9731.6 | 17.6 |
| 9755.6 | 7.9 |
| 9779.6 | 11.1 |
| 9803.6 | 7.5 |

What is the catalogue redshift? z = 0.767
